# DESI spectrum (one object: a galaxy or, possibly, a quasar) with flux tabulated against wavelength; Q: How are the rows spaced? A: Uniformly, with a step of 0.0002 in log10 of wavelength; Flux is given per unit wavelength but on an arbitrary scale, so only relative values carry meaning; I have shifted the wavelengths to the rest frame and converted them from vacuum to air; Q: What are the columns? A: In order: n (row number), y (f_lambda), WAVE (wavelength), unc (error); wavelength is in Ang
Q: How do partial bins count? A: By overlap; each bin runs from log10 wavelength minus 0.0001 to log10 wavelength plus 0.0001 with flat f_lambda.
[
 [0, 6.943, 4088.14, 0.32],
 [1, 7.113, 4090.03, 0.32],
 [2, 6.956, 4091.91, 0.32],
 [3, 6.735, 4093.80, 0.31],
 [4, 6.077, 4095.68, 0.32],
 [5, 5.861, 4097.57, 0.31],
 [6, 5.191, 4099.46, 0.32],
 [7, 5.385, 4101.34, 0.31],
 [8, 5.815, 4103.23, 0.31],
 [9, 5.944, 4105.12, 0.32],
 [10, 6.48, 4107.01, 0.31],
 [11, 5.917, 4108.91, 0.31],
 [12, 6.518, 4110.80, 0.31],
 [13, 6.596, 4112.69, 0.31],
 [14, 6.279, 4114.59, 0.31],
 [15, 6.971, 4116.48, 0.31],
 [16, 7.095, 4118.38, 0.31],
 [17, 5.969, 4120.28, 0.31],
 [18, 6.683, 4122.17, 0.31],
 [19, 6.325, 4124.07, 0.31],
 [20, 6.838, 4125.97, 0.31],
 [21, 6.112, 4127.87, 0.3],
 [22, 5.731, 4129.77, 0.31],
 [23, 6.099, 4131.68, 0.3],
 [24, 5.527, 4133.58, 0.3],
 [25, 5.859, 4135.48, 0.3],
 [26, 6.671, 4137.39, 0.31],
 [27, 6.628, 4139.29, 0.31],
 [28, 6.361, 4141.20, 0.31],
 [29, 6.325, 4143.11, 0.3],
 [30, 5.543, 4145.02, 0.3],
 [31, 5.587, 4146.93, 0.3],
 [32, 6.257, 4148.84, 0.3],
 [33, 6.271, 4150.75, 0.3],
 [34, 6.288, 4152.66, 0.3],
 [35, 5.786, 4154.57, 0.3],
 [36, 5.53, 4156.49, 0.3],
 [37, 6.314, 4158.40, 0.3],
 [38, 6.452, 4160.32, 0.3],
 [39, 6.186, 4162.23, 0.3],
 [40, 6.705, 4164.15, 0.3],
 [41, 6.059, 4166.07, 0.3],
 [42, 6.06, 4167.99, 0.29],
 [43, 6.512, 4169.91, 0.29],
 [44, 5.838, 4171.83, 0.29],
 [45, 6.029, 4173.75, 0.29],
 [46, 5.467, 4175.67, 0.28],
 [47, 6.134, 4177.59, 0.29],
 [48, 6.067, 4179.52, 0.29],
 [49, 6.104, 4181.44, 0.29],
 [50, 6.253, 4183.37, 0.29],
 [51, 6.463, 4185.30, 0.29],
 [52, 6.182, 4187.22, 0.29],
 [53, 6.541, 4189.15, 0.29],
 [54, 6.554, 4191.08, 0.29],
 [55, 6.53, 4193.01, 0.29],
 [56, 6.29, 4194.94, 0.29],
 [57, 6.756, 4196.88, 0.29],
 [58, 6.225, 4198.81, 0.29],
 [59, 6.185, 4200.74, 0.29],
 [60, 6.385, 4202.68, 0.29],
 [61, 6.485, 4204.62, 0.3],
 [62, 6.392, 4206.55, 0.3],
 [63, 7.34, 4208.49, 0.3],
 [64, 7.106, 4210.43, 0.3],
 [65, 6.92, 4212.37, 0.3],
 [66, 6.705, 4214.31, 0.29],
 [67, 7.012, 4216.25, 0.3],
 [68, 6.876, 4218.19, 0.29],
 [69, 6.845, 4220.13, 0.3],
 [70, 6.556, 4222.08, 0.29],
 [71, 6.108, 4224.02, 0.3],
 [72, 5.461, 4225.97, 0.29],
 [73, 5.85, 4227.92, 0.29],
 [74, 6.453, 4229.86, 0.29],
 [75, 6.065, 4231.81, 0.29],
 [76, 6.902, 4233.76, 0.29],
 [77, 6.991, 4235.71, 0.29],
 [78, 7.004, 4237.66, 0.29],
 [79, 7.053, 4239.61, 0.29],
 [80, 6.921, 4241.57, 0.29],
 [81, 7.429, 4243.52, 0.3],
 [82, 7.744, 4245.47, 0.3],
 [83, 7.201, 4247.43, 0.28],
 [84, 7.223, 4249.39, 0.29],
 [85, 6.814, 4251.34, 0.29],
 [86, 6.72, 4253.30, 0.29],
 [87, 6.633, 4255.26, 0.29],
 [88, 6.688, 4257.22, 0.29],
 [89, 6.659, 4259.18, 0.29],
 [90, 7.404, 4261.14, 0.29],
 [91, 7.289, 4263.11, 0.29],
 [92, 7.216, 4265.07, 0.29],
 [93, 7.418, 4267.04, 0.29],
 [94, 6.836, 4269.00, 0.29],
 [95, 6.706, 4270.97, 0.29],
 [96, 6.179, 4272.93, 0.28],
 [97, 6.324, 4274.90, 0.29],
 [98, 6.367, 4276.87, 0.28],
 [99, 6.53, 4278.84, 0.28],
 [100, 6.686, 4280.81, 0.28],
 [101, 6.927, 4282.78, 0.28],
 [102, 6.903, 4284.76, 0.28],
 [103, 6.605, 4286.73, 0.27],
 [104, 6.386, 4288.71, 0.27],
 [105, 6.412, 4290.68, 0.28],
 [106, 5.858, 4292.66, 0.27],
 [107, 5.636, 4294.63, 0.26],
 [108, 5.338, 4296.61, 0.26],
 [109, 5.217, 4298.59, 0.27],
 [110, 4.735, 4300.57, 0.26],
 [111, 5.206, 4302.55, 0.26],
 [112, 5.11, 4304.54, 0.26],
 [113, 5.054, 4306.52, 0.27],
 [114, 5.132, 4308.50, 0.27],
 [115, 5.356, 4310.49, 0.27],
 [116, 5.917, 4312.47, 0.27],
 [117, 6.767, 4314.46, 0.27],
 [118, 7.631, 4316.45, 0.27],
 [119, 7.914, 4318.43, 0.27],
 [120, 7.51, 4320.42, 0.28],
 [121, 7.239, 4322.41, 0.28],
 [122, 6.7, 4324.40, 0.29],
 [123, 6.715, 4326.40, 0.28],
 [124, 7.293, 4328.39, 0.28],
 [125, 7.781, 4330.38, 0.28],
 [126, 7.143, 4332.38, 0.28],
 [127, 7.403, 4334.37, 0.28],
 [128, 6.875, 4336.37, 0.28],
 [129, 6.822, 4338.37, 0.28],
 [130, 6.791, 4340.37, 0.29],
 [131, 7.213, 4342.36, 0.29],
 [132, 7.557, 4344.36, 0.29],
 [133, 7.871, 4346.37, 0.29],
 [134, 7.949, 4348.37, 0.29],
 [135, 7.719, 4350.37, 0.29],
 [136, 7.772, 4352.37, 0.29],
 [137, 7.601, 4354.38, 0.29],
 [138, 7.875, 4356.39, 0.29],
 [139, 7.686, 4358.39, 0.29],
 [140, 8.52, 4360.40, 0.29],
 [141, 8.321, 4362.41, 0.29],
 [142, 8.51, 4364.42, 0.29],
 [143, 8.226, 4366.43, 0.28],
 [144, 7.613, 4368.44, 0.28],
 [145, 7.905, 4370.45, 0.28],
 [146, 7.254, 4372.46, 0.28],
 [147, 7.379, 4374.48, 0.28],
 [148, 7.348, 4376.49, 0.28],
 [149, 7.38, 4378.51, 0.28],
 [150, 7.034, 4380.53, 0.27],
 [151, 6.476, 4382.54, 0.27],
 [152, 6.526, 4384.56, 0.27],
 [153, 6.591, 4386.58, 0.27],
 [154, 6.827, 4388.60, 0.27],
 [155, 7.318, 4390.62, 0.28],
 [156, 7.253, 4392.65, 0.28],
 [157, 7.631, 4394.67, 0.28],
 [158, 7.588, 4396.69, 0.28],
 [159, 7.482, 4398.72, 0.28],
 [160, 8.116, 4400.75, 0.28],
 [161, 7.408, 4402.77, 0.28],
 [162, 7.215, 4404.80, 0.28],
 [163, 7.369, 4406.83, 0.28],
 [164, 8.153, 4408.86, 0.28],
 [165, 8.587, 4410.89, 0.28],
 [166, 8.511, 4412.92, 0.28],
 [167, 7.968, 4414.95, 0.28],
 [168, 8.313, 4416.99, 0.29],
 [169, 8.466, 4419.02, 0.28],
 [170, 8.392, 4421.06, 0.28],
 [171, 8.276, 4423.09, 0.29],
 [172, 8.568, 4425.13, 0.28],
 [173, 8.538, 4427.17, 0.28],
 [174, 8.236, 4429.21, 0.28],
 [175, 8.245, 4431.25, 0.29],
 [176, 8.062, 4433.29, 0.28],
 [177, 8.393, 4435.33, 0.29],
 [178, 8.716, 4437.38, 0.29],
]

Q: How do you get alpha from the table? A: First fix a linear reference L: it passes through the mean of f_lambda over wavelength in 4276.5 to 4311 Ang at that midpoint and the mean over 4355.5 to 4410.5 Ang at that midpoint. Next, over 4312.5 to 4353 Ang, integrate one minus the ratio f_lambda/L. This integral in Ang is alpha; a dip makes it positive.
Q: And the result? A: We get -4.4 Ang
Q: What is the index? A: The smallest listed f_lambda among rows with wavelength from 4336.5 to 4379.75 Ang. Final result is 6.791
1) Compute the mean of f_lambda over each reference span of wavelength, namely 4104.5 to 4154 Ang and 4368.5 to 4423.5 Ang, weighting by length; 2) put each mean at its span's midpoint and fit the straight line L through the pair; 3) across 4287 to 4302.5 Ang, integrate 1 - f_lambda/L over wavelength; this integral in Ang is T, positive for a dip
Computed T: 3.08 Ang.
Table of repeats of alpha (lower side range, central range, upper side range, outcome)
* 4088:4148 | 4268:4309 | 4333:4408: 6.1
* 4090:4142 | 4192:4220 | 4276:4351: -1.1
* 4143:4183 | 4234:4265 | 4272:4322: -4.7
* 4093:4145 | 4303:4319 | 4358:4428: 2.7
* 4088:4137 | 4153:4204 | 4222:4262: 2.3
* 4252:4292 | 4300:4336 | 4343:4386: 3.4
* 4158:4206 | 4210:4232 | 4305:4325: -0.6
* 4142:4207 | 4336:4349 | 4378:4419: -0.2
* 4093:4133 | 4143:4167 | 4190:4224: 1.2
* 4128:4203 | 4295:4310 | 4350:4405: 4.0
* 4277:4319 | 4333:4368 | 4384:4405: -5.0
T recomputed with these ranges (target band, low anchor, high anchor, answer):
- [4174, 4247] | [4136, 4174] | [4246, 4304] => -2.7 Ang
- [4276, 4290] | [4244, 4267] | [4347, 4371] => 1.3 Ang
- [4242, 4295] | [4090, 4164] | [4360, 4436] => 1.8 Ang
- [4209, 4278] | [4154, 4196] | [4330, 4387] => -1.2 Ang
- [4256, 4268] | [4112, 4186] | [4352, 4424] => -0.3 Ang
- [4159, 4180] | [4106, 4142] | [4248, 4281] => 1.2 Ang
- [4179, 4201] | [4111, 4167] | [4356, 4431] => 0.6 Ang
